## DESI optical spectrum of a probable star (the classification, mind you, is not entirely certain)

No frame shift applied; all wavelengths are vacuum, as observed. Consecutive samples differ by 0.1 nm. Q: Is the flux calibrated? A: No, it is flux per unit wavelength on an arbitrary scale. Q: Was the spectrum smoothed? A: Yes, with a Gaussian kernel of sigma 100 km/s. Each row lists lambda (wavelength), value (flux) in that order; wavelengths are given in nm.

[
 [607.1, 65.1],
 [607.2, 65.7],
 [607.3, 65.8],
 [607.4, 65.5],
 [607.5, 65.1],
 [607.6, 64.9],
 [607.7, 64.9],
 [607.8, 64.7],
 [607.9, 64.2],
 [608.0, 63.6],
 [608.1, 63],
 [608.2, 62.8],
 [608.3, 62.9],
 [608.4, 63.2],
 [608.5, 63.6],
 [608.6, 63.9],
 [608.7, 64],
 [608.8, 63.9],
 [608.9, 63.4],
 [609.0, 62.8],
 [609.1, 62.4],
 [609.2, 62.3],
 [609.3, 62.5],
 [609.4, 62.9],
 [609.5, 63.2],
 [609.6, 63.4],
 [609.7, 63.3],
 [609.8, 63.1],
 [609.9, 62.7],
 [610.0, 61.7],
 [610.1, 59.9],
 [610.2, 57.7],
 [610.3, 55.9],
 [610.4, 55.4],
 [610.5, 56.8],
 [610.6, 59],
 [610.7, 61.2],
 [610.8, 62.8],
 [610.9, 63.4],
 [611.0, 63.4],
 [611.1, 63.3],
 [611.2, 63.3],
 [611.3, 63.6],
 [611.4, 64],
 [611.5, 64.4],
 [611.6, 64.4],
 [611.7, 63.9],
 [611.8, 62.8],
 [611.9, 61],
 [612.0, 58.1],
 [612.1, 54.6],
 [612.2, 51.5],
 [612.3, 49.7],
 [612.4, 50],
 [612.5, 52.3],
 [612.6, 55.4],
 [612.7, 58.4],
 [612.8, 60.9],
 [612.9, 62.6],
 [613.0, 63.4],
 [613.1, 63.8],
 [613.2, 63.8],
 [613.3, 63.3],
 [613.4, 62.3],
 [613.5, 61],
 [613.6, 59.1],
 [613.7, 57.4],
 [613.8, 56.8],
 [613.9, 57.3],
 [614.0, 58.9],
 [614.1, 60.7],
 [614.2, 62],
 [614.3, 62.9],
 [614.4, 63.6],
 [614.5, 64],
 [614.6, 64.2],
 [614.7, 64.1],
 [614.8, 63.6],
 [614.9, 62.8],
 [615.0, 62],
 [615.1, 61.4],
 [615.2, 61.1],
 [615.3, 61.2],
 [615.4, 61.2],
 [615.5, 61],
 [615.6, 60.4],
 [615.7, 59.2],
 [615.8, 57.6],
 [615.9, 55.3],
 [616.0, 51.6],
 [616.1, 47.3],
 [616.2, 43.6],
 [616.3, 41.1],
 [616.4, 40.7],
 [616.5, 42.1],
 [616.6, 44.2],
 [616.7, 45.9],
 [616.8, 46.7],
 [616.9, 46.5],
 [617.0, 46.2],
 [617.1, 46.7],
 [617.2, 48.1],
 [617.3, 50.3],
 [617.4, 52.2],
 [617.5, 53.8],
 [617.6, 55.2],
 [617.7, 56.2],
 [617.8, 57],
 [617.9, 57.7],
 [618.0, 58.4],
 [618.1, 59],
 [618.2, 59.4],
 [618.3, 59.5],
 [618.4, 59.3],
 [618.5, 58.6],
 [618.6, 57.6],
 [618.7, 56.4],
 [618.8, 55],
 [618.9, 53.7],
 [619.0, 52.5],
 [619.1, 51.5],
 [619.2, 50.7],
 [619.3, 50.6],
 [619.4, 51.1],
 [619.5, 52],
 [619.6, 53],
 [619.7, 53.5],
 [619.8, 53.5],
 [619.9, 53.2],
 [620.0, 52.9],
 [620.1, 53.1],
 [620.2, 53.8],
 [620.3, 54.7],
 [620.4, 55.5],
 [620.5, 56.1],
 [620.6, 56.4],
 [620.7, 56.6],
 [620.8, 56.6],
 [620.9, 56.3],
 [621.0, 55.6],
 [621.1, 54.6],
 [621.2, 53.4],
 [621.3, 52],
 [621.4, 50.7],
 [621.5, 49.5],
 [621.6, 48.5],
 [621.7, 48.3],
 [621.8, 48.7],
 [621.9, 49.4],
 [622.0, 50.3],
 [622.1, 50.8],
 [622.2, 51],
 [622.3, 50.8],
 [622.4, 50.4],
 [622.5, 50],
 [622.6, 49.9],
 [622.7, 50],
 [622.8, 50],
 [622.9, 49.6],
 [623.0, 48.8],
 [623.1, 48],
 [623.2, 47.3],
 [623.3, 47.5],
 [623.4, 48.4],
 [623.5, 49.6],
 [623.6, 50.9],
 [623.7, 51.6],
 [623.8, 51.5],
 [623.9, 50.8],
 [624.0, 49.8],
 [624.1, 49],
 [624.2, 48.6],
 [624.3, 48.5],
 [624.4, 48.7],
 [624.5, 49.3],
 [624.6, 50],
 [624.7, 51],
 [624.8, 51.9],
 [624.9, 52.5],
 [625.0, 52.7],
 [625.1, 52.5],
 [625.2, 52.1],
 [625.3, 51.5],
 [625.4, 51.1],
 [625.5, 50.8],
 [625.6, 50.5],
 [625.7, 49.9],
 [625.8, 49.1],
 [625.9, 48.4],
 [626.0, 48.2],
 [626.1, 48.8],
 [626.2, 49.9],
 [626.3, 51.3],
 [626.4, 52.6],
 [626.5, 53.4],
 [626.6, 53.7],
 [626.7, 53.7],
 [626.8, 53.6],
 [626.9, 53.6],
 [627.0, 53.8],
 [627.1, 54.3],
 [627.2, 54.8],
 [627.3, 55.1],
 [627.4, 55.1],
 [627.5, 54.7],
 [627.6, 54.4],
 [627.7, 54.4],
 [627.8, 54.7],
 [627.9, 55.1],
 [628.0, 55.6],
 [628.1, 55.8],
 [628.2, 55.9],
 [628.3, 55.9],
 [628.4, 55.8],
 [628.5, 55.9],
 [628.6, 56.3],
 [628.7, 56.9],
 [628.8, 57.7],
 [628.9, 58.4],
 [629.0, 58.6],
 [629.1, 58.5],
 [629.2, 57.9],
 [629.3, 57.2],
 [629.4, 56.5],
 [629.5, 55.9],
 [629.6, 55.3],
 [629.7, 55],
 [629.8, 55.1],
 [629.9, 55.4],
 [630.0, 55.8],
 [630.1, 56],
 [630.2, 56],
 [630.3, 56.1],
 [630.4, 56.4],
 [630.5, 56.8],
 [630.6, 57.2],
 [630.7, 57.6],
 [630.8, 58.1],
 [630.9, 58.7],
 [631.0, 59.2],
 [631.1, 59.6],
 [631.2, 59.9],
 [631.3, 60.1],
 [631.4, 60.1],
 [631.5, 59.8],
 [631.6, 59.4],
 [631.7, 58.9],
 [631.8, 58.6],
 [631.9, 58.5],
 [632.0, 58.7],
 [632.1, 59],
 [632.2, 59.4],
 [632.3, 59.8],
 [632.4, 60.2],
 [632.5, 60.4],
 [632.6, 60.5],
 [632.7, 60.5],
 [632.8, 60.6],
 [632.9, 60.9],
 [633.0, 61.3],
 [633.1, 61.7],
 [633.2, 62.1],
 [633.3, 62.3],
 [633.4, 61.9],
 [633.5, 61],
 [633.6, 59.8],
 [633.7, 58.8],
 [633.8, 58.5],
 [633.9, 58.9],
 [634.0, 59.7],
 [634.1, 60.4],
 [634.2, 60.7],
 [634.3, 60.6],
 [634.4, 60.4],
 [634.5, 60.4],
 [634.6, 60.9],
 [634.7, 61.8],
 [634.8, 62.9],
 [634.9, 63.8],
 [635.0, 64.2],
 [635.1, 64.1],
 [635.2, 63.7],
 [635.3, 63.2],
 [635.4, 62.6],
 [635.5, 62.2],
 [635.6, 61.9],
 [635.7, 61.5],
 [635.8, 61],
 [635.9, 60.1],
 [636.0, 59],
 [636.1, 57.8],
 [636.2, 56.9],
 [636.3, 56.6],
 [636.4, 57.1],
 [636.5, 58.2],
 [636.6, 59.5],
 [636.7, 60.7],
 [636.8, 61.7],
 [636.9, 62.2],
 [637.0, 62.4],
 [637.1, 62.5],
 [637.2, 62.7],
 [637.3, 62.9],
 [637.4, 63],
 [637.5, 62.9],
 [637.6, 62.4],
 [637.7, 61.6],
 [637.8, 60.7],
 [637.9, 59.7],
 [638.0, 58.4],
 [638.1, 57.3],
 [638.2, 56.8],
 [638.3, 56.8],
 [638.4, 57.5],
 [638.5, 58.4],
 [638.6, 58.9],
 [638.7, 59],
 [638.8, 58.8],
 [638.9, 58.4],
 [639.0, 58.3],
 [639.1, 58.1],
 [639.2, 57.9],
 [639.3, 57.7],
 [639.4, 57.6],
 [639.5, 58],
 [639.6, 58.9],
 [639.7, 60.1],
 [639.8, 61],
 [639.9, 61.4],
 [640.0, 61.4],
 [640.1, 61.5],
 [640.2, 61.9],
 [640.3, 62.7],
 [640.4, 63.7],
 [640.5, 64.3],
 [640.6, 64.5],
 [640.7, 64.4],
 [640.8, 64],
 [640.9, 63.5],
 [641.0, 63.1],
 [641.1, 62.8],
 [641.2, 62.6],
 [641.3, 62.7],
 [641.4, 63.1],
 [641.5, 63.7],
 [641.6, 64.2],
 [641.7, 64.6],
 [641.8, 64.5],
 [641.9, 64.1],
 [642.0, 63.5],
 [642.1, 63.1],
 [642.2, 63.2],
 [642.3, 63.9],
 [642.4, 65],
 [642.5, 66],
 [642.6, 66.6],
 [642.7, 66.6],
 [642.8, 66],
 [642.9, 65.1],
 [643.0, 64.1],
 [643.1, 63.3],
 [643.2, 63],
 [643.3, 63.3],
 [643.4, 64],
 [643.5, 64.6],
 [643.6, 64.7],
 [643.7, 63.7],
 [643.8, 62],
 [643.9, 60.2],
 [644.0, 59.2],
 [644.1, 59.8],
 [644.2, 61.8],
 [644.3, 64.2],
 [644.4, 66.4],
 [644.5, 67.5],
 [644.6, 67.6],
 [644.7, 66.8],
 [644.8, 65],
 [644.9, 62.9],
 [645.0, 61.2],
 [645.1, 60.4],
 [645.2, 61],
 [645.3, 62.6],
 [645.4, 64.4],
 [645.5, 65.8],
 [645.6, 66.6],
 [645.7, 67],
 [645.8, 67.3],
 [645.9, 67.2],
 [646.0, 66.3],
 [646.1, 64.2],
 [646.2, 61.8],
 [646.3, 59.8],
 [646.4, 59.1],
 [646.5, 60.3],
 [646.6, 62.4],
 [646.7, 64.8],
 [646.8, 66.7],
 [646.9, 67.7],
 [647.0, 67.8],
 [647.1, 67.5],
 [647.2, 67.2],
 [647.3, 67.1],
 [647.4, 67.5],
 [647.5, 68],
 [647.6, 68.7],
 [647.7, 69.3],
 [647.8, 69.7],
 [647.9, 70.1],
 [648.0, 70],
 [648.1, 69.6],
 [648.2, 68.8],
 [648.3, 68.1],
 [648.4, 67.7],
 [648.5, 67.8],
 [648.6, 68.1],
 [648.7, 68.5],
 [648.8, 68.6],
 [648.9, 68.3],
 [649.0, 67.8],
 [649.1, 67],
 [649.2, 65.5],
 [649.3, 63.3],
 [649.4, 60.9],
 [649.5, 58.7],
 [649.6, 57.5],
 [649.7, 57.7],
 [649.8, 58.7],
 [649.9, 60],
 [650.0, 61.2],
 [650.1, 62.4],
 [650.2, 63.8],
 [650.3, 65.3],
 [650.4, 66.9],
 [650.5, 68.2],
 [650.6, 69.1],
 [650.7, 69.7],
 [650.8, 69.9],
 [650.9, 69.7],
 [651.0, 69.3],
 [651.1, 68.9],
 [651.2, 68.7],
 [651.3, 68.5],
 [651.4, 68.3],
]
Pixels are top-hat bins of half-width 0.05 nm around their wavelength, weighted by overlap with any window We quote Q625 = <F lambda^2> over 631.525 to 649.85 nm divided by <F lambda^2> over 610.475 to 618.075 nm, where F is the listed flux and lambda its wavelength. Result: 1.19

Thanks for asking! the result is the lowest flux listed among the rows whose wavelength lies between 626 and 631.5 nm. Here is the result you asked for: 48.2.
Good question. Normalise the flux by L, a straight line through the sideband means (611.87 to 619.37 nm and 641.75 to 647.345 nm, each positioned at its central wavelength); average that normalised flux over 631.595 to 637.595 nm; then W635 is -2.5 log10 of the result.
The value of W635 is 0.01 mag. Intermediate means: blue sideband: 56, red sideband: 64.2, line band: 60.8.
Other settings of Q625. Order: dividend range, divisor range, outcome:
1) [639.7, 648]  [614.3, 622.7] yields 1.29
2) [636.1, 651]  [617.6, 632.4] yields 1.25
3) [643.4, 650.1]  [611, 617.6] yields 1.26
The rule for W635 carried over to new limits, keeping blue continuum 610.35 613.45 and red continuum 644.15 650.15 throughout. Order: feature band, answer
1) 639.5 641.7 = 0.03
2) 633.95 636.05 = 0.03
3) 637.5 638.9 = 0.08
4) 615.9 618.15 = 0.22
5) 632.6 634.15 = 0.05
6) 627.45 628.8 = 0.13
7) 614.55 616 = 0.00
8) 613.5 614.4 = 0.01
